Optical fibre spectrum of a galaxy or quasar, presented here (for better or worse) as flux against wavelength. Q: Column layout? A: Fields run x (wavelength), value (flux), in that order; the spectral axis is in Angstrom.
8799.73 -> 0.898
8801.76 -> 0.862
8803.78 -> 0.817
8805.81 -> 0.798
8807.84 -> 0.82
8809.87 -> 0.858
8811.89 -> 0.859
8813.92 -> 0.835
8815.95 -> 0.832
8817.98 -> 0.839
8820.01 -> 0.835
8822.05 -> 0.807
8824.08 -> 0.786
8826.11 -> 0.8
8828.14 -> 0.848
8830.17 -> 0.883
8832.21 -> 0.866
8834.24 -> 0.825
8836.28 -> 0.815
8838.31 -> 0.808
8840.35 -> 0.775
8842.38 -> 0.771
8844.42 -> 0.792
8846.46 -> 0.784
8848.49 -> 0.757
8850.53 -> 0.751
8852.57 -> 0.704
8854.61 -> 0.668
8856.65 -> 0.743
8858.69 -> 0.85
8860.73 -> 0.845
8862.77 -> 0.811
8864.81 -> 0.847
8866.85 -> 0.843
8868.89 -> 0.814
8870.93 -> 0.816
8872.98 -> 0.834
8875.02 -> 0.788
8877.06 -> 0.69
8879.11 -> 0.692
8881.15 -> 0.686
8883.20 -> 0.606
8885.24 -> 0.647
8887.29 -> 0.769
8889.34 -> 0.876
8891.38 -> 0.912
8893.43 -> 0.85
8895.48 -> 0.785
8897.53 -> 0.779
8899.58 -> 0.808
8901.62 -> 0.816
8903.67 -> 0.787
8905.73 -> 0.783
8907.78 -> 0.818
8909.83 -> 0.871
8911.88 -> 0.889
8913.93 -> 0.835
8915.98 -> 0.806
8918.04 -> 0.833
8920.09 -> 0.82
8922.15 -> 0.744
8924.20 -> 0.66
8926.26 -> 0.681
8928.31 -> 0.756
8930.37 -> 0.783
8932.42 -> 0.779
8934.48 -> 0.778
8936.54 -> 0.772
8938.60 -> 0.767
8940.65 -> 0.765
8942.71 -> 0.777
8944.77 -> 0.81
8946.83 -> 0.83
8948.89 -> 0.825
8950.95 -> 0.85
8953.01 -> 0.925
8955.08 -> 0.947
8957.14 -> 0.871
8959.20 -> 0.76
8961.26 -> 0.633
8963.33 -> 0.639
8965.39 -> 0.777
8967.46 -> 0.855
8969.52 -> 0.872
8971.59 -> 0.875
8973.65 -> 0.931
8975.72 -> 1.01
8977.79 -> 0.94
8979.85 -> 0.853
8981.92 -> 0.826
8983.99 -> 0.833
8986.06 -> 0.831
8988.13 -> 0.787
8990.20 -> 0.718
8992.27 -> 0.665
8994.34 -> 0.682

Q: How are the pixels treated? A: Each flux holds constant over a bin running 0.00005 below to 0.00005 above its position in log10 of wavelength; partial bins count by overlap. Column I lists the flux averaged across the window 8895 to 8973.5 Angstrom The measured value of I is 0.801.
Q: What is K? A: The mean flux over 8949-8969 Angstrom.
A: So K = 0.809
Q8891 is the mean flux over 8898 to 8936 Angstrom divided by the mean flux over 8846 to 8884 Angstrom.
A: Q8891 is 1.03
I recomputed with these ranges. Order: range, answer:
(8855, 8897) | 0.783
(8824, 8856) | 0.789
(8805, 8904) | 0.796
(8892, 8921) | 0.821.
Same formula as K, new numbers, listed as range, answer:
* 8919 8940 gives 0.755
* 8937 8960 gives 0.829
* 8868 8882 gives 0.76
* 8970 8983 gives 0.904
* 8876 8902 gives 0.762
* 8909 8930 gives 0.788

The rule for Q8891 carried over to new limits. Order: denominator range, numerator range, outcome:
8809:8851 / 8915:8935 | 0.94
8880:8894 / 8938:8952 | 1.06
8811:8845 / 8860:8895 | 0.95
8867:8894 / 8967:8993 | 1.10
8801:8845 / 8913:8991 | 0.98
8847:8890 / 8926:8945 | 1.01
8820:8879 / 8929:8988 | 1.04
